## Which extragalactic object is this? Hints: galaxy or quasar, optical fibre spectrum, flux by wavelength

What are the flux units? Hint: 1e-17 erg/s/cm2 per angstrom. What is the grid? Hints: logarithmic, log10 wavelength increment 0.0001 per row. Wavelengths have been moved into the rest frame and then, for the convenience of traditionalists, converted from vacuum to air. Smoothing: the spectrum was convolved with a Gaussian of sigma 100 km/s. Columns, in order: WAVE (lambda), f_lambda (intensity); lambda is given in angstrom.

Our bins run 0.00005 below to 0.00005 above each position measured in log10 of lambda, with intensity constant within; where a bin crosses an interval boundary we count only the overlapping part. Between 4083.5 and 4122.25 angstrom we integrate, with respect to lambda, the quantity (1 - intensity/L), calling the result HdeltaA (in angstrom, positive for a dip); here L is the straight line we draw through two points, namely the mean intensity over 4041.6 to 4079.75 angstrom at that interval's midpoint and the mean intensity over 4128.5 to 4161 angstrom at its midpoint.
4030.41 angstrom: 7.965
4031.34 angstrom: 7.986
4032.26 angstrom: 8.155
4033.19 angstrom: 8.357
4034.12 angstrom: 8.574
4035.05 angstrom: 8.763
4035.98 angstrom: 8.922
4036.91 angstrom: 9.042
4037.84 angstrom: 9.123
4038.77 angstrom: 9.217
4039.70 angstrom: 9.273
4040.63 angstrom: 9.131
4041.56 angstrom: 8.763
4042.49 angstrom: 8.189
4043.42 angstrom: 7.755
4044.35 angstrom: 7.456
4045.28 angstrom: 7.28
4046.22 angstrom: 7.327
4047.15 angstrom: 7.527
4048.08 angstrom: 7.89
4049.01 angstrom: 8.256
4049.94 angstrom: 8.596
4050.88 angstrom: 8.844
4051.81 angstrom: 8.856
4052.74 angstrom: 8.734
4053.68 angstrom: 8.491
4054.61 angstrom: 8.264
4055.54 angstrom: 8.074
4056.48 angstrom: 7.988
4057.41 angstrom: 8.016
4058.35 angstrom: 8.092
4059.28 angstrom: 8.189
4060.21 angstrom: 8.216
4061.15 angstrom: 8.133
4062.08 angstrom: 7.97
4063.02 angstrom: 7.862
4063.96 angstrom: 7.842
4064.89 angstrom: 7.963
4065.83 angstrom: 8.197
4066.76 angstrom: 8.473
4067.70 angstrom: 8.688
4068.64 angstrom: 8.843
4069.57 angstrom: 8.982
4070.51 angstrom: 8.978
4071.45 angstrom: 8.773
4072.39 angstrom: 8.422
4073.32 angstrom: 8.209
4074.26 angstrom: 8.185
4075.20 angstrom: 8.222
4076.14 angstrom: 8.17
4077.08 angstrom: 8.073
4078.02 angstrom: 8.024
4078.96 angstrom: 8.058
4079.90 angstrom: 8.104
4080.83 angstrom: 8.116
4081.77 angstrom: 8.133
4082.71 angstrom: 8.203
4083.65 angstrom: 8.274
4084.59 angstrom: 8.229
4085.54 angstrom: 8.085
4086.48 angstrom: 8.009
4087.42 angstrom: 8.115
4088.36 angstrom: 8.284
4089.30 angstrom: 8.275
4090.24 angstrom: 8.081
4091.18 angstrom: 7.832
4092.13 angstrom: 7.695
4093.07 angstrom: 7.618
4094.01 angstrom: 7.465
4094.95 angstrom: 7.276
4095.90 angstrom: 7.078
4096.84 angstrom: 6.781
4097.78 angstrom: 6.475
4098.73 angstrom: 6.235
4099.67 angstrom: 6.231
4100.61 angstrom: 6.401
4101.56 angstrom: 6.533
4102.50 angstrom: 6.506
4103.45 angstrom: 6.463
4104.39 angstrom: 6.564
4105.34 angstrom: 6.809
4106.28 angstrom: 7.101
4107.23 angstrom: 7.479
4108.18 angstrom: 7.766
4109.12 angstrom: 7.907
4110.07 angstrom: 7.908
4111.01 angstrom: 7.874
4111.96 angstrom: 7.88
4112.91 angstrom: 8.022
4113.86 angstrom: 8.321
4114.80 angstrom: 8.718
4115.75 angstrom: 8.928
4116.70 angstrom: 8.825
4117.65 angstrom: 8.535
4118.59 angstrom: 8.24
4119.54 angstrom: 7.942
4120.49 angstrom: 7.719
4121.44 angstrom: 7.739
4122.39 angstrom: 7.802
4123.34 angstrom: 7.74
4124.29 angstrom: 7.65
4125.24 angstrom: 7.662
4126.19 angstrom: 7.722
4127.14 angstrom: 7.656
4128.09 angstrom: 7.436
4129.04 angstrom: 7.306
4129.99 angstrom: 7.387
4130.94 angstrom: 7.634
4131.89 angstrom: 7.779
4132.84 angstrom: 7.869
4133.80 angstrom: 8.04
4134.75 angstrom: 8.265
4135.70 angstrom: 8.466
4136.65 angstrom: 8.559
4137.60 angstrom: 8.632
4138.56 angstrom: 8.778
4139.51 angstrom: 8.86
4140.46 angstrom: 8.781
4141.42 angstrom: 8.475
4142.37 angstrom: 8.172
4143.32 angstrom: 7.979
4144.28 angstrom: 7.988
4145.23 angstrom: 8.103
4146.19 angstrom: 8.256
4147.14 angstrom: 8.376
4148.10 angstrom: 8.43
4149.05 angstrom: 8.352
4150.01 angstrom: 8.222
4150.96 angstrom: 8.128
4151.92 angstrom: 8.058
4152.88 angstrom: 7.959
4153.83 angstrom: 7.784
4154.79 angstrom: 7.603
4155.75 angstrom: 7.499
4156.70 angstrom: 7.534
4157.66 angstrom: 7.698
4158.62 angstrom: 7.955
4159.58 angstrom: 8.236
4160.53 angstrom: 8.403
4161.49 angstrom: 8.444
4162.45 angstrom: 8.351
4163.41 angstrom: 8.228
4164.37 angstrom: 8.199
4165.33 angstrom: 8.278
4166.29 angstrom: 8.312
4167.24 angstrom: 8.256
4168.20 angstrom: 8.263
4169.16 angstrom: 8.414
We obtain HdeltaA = 2.6 angstrom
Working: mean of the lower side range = 8.21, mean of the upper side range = 8.1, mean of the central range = 7.61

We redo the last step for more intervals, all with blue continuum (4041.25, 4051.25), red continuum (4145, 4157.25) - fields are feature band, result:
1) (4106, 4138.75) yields 0.1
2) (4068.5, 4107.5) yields 1.5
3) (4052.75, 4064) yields -0.2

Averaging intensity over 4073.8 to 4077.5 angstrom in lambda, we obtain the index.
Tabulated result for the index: 8.15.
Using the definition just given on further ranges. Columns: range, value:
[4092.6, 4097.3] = 7.25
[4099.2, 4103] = 6.42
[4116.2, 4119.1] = 8.54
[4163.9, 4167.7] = 8.28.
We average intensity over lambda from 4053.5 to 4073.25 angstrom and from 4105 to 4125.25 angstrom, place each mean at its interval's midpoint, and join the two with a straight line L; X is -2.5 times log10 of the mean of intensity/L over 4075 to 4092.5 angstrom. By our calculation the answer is 0.01 mag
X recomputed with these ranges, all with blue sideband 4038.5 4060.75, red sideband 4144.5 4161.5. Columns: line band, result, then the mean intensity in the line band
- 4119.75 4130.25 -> 0.065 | 7.63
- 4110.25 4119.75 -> -0.027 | 8.33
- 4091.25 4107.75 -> 0.184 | 6.89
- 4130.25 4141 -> -0.031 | 8.31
